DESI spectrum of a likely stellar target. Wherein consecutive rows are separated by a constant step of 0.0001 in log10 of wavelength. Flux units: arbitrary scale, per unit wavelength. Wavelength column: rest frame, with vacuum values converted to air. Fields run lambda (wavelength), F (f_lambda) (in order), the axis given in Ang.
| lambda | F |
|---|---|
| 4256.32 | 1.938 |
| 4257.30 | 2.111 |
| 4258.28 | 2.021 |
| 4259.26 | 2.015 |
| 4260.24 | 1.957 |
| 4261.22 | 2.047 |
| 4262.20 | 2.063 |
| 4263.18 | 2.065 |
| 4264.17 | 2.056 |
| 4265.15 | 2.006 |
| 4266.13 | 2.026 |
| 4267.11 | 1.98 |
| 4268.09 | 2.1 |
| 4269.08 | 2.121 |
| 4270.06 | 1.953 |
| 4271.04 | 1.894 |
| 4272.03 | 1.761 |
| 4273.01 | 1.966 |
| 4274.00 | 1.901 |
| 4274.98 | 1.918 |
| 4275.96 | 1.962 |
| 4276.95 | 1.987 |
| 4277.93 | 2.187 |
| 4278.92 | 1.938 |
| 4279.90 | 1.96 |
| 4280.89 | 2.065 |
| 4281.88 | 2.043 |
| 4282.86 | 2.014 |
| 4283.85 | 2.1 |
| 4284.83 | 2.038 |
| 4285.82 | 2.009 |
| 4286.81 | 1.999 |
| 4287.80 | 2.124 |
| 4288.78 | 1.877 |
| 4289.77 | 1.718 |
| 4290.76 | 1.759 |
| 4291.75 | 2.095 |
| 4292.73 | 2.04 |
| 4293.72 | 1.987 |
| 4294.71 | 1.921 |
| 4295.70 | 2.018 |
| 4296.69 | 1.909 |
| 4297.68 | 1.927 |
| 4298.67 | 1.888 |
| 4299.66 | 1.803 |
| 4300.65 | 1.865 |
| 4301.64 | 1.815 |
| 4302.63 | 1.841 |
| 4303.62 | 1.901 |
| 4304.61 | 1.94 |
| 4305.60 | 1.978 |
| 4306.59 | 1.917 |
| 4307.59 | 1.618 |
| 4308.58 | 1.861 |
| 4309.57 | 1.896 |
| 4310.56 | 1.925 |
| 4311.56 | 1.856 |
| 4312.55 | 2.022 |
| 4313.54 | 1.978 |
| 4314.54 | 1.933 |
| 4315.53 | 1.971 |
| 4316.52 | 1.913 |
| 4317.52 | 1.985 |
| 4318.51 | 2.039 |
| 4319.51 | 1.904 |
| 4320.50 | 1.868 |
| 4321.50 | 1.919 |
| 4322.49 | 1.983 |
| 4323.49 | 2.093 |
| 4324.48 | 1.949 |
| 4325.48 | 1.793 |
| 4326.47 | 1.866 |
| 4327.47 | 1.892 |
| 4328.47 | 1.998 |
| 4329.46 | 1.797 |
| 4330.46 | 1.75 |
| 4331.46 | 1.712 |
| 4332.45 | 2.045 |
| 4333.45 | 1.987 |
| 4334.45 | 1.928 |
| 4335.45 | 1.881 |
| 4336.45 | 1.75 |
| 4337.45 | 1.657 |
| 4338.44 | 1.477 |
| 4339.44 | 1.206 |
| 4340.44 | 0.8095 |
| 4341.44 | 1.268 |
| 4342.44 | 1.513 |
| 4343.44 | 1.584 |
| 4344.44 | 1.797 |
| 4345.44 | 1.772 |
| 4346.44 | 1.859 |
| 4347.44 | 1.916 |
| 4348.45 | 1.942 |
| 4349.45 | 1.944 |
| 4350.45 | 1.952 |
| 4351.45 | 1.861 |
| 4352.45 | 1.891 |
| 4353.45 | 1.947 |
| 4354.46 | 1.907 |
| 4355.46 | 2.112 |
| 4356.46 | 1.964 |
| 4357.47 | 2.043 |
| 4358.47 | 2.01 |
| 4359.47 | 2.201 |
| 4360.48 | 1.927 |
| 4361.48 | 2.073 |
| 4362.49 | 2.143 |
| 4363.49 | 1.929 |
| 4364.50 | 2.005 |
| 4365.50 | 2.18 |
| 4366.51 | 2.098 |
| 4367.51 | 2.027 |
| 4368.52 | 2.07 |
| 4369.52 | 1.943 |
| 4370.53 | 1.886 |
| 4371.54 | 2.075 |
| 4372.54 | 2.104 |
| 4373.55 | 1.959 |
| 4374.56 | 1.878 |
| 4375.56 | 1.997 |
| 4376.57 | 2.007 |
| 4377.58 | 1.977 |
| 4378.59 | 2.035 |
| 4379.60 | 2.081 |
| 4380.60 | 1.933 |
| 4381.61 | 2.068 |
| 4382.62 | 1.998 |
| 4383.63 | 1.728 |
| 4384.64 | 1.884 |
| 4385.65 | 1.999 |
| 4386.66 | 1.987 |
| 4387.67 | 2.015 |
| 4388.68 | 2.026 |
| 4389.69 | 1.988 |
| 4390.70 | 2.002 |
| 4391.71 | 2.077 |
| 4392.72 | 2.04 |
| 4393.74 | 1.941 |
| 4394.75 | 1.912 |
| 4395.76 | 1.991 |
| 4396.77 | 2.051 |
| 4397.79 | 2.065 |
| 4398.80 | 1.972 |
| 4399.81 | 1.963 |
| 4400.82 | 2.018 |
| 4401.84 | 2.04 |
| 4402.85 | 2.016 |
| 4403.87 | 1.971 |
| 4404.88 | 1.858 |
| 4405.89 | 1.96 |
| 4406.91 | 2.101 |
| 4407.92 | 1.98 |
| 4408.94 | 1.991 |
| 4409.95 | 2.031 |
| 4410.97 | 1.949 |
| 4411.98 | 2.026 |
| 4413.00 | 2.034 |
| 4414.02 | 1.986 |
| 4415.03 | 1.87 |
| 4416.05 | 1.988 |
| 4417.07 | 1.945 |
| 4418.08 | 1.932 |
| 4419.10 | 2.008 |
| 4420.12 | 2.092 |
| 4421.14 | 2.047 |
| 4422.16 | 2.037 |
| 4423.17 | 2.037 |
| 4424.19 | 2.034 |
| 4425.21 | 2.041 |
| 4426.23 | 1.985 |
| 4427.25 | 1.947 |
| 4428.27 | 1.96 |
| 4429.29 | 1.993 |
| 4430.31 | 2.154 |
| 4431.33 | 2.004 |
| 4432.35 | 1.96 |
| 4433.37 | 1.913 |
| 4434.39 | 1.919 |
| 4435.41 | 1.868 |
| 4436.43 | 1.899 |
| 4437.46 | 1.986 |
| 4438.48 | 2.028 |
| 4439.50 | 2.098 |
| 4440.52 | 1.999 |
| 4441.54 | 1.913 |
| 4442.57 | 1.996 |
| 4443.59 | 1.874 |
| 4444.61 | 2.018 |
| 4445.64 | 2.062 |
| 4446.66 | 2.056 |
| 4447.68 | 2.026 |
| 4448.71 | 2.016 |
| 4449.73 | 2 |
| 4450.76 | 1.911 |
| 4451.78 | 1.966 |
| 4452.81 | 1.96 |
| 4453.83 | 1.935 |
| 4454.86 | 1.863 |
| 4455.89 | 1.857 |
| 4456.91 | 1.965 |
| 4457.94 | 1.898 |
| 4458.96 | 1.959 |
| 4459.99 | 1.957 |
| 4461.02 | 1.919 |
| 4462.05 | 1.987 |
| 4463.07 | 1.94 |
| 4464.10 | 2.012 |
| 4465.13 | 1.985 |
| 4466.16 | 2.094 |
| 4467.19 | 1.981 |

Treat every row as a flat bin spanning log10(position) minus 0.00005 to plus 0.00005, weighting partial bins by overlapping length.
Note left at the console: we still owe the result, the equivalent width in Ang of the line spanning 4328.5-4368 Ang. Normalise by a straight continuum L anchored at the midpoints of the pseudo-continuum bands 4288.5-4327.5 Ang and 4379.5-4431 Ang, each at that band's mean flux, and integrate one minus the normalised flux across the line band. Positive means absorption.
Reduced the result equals 2.1 Ang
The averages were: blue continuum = 1.91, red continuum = 1.99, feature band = 1.85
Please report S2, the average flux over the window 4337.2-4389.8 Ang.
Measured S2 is 1.9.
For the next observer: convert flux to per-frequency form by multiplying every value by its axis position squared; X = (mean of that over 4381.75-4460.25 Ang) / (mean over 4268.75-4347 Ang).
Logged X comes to 1.11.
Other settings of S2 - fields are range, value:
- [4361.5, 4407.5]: 2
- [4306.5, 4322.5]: 1.91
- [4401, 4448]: 1.99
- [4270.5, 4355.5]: 1.88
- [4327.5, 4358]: 1.78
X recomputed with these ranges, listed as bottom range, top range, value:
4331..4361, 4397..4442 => 1.15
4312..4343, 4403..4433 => 1.16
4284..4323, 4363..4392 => 1.07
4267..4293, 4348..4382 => 1.05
